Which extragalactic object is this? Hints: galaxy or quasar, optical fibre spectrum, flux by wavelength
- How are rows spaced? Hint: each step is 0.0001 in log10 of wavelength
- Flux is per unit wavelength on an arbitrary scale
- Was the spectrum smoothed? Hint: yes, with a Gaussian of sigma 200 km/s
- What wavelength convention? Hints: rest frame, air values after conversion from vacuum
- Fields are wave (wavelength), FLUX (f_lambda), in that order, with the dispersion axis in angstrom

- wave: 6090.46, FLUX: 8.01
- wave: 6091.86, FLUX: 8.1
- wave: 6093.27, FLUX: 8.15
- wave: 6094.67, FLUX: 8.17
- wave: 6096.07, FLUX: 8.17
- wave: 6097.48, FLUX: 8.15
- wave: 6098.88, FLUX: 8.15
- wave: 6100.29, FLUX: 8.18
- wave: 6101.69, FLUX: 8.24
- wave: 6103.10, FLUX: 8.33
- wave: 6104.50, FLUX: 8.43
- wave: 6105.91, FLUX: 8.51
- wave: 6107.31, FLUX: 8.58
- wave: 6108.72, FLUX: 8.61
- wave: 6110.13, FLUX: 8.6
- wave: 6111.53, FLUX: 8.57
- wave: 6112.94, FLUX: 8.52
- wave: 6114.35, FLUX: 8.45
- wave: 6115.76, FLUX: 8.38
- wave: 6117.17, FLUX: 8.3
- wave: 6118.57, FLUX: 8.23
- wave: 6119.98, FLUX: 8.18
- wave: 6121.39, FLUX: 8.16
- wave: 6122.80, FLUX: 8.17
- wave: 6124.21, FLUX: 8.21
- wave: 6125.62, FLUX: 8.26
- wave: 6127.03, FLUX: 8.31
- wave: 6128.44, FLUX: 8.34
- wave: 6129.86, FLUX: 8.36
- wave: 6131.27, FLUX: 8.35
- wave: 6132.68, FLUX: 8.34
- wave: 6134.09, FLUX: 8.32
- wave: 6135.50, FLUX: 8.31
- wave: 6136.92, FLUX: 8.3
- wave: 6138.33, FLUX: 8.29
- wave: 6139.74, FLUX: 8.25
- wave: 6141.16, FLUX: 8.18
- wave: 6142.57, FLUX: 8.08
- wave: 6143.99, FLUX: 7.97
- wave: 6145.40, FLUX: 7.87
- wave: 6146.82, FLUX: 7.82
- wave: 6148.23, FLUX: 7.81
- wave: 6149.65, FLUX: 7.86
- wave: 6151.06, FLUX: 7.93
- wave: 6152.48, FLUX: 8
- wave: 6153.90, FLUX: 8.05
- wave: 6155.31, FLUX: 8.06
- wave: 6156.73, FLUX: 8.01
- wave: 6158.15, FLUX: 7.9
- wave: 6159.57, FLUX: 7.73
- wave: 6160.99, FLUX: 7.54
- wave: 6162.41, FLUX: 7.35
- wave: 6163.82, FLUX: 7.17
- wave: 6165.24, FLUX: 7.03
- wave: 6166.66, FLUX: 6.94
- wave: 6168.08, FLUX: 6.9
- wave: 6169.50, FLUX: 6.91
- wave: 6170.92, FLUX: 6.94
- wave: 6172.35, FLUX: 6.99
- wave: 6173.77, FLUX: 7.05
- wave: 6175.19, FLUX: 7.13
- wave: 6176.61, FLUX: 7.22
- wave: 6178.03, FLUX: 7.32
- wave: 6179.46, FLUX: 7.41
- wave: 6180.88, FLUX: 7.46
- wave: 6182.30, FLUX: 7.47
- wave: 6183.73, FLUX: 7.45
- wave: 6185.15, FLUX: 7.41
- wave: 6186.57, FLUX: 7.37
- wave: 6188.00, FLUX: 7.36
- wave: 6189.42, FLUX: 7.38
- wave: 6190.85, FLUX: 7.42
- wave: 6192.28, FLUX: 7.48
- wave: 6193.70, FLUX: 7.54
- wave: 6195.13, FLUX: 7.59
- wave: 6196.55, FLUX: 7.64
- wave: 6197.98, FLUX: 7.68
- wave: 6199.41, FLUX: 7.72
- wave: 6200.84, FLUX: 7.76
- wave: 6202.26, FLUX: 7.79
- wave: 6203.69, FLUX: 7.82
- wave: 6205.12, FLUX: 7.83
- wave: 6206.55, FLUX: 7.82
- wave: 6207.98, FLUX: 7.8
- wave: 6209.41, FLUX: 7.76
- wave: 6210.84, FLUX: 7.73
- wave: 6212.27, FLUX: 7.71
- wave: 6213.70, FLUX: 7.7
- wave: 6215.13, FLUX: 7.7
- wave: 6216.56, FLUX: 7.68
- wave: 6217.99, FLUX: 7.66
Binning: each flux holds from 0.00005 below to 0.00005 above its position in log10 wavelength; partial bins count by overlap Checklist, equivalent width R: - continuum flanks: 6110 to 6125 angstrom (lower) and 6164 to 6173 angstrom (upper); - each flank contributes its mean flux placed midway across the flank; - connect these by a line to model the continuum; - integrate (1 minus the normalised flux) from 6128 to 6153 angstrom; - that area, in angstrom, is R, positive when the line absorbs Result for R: -1.4 angstrom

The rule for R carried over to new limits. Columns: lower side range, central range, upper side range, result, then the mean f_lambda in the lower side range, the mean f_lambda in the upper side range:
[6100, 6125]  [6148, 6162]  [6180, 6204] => 0.1 angstrom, 8.37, 7.55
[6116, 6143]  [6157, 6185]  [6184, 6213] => 2.2 angstrom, 8.27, 7.63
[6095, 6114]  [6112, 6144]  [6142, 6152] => -0.6 angstrom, 8.38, 7.9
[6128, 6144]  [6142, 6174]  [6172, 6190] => 1.0 angstrom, 8.26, 7.32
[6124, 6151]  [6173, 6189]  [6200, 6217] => 1.2 angstrom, 8.16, 7.76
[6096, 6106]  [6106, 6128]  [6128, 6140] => -0.2 angstrom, 8.26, 8.32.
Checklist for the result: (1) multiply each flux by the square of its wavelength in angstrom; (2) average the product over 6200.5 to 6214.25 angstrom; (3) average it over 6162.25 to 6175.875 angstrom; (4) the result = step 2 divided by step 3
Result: 1.12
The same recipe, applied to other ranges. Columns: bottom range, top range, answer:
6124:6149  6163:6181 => 0.88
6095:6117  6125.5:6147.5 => 0.99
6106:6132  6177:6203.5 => 0.92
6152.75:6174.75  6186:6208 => 1.04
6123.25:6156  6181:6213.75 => 0.95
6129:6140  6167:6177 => 0.85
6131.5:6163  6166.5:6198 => 0.92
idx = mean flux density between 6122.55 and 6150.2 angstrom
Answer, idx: 8.17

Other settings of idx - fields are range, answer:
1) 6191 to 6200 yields 7.59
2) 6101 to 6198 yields 7.86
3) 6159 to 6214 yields 7.44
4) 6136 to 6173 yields 7.69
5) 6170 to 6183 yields 7.22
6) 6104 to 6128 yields 8.38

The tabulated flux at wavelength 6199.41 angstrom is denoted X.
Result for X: 7.72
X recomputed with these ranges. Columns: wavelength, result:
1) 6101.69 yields 8.24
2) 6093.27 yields 8.15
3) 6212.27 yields 7.71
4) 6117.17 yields 8.3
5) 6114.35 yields 8.45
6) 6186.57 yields 7.37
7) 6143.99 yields 7.97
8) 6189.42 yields 7.38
